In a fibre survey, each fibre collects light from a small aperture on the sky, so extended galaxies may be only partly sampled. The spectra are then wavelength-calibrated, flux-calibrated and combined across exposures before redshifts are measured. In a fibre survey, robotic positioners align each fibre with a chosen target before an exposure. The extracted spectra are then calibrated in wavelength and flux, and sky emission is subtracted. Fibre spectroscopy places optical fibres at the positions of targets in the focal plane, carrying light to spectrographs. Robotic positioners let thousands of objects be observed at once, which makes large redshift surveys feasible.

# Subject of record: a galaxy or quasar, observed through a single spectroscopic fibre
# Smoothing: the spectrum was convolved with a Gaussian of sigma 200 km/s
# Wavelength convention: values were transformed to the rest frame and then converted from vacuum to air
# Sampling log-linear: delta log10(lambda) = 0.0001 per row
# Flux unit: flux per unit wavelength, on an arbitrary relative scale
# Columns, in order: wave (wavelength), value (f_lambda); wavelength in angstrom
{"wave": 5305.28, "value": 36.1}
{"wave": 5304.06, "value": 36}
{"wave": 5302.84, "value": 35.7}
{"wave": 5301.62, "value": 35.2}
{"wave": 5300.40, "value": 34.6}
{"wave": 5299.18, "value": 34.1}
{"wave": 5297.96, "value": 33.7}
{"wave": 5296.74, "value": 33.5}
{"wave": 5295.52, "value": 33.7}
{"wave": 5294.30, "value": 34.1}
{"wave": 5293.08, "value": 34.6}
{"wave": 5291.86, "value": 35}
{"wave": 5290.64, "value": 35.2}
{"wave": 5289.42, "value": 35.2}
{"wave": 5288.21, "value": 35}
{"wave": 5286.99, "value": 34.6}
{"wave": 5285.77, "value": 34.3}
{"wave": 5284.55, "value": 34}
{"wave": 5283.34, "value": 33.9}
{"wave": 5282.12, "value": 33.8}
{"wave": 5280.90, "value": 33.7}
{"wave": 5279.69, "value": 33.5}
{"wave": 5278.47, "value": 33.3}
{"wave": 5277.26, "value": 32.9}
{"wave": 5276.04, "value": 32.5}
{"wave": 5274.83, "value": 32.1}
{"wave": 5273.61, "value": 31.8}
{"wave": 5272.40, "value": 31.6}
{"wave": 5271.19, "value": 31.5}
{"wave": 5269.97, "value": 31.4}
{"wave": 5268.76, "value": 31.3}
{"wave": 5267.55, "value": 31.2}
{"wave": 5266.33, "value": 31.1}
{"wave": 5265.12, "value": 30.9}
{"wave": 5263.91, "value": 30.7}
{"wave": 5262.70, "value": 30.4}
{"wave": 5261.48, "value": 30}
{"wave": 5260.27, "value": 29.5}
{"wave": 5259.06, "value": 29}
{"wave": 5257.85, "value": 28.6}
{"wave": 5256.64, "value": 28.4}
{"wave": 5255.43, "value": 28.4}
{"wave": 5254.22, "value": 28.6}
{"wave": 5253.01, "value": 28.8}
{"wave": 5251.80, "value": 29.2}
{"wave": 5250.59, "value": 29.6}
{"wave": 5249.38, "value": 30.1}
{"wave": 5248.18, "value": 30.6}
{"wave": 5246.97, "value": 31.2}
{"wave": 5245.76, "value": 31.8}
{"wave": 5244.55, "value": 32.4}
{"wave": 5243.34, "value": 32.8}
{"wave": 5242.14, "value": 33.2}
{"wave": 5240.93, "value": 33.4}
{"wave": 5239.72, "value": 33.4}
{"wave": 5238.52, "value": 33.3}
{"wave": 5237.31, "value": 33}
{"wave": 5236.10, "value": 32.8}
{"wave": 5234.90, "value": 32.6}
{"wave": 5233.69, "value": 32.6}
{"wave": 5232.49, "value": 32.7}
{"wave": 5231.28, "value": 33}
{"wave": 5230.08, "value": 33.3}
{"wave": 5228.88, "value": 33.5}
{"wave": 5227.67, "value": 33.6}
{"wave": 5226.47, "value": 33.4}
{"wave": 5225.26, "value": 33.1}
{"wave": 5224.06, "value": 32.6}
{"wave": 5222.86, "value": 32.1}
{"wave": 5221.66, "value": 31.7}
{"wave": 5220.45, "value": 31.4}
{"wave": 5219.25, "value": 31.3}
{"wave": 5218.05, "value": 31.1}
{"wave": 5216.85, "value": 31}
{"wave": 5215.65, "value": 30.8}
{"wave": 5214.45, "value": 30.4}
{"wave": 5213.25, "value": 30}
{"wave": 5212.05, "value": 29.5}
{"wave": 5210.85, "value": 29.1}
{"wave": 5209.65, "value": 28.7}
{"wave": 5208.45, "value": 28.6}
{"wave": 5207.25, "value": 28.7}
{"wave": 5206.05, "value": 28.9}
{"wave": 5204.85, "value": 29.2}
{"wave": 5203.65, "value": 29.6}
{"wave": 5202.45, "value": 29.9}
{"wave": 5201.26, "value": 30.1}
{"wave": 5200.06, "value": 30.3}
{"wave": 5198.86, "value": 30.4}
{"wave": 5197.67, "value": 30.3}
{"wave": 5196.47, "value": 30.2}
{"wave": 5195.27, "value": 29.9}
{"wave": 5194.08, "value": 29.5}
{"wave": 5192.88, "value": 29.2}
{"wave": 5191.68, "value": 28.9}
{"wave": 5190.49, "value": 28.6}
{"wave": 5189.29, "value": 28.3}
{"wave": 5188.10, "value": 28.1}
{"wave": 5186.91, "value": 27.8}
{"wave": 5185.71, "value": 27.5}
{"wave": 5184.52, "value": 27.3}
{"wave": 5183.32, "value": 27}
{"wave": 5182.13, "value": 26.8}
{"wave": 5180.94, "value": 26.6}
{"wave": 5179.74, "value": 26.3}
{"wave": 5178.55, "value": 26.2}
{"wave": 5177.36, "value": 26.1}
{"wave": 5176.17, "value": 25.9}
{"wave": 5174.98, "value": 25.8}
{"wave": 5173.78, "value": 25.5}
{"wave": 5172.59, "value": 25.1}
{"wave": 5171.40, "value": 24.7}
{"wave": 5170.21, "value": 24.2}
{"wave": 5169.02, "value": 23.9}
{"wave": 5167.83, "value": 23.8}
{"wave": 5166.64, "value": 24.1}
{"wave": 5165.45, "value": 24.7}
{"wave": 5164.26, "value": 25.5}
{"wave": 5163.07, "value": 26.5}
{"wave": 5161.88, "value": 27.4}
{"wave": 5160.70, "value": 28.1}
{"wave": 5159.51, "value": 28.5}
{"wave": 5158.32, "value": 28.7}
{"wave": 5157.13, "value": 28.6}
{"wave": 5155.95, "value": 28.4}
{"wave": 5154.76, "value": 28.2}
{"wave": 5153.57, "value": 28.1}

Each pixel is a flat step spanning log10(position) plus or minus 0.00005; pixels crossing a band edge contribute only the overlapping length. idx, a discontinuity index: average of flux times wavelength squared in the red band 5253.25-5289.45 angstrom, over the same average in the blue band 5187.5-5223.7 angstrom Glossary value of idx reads 1.1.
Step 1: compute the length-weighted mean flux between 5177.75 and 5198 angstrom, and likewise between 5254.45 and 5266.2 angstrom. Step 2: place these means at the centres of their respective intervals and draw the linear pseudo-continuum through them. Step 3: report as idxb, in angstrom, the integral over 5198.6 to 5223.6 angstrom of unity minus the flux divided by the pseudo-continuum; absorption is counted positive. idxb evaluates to -1.4 angstrom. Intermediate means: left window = 28.1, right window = 29.6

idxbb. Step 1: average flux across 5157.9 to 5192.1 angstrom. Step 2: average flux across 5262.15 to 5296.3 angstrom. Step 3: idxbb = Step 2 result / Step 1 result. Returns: 1.25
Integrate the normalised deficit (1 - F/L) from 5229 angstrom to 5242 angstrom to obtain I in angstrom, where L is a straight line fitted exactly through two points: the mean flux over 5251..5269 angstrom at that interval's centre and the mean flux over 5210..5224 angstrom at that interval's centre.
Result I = -1.2 angstrom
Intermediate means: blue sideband 30.8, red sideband 29.7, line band 33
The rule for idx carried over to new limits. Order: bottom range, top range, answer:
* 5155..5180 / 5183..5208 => 1.12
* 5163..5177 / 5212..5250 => 1.32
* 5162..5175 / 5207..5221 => 1.23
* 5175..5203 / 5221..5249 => 1.18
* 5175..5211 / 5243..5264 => 1.08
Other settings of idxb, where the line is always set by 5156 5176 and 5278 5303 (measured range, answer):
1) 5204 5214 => -0.1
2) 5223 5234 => -1.1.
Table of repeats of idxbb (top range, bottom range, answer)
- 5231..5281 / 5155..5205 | 1.14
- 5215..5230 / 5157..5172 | 1.24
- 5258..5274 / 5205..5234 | 0.98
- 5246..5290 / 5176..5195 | 1.14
